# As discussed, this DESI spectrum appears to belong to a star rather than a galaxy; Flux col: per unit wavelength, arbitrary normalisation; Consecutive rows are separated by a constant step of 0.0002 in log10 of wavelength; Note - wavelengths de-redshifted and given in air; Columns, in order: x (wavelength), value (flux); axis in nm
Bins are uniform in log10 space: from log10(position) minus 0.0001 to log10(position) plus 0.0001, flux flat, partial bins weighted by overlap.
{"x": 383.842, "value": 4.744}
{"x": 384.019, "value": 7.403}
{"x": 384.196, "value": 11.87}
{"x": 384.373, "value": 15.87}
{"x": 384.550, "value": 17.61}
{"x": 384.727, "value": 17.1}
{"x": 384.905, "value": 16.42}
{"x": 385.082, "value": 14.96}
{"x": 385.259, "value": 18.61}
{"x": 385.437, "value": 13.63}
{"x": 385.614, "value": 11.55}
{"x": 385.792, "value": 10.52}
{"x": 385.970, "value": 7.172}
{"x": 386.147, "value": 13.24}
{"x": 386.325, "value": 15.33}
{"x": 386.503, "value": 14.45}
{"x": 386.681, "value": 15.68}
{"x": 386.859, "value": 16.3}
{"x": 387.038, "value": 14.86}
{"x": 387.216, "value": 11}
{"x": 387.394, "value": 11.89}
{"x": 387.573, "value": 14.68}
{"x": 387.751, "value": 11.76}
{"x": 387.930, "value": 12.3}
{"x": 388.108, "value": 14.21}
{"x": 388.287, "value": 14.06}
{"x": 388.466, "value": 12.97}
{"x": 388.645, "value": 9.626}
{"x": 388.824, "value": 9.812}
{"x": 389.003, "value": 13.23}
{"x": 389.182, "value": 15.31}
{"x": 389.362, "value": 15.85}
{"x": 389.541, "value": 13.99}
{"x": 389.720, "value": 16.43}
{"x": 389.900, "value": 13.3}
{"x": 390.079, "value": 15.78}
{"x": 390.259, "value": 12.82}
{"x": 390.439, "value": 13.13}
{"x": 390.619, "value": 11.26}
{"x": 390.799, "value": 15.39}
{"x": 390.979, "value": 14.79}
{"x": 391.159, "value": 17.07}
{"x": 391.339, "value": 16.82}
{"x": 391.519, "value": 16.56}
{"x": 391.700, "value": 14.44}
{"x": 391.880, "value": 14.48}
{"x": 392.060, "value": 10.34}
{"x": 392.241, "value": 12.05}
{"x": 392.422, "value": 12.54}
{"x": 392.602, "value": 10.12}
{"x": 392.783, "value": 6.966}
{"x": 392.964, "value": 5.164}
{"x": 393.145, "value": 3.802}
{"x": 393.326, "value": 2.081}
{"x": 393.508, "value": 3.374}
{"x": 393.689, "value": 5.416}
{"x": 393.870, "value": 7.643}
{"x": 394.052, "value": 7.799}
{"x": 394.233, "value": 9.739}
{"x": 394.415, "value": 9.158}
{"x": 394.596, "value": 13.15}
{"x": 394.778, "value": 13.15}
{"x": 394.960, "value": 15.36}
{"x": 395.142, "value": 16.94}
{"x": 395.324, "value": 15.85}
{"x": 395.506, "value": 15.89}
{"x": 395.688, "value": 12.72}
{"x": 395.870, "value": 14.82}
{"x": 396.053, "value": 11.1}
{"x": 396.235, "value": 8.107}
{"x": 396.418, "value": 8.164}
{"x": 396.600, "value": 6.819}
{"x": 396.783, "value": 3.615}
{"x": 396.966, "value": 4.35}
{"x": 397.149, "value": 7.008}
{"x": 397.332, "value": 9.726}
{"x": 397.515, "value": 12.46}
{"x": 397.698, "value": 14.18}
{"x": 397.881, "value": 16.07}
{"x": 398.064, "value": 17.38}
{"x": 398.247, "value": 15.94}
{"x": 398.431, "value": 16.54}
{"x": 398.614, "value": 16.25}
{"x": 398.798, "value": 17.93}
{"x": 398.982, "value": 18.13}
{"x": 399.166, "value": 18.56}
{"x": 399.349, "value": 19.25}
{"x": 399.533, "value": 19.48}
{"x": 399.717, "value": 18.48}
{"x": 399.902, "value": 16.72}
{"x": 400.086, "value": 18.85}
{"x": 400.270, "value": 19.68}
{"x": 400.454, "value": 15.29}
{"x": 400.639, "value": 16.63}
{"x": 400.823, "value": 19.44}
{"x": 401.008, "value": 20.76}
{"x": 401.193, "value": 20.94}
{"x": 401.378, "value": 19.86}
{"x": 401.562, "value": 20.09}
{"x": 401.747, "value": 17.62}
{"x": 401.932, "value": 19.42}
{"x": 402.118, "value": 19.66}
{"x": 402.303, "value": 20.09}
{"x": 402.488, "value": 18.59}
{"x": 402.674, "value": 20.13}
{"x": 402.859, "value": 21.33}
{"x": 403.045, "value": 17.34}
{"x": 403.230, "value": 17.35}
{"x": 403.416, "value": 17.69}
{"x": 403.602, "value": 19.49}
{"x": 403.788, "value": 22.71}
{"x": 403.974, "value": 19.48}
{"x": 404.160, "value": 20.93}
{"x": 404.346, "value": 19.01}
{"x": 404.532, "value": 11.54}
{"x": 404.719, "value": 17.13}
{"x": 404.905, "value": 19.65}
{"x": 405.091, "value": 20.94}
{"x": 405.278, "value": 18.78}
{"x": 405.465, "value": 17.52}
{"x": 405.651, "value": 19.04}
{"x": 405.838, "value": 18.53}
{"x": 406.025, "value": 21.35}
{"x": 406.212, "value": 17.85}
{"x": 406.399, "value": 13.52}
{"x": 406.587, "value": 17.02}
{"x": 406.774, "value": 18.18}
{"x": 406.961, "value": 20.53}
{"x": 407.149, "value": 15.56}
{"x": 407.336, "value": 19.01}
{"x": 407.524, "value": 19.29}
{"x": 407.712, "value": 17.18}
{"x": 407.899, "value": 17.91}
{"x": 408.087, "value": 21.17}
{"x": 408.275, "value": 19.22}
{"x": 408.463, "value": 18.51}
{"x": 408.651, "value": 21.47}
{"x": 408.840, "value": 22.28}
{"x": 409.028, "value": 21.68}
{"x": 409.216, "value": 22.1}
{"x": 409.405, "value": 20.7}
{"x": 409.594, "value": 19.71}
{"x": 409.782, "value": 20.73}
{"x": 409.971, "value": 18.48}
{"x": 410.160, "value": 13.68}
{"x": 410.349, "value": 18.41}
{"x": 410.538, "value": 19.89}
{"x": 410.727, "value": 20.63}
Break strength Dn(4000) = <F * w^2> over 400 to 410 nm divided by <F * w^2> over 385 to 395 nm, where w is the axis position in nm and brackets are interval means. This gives 1.68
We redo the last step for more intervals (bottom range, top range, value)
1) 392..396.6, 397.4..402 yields 1.83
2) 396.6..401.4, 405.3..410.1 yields 1.27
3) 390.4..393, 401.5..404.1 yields 1.59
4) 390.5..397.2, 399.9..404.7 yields 1.85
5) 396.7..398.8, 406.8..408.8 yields 1.61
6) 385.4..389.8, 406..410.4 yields 1.59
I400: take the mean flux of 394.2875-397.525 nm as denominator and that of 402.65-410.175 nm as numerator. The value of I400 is 1.73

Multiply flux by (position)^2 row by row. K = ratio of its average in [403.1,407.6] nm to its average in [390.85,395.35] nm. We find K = 1.8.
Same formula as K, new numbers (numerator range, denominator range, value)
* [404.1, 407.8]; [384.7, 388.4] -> 1.45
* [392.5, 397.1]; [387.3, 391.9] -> 0.68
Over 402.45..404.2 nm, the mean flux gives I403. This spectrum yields 19.5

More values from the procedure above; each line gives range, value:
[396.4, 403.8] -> 16.6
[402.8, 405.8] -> 18.7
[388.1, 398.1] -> 11.6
